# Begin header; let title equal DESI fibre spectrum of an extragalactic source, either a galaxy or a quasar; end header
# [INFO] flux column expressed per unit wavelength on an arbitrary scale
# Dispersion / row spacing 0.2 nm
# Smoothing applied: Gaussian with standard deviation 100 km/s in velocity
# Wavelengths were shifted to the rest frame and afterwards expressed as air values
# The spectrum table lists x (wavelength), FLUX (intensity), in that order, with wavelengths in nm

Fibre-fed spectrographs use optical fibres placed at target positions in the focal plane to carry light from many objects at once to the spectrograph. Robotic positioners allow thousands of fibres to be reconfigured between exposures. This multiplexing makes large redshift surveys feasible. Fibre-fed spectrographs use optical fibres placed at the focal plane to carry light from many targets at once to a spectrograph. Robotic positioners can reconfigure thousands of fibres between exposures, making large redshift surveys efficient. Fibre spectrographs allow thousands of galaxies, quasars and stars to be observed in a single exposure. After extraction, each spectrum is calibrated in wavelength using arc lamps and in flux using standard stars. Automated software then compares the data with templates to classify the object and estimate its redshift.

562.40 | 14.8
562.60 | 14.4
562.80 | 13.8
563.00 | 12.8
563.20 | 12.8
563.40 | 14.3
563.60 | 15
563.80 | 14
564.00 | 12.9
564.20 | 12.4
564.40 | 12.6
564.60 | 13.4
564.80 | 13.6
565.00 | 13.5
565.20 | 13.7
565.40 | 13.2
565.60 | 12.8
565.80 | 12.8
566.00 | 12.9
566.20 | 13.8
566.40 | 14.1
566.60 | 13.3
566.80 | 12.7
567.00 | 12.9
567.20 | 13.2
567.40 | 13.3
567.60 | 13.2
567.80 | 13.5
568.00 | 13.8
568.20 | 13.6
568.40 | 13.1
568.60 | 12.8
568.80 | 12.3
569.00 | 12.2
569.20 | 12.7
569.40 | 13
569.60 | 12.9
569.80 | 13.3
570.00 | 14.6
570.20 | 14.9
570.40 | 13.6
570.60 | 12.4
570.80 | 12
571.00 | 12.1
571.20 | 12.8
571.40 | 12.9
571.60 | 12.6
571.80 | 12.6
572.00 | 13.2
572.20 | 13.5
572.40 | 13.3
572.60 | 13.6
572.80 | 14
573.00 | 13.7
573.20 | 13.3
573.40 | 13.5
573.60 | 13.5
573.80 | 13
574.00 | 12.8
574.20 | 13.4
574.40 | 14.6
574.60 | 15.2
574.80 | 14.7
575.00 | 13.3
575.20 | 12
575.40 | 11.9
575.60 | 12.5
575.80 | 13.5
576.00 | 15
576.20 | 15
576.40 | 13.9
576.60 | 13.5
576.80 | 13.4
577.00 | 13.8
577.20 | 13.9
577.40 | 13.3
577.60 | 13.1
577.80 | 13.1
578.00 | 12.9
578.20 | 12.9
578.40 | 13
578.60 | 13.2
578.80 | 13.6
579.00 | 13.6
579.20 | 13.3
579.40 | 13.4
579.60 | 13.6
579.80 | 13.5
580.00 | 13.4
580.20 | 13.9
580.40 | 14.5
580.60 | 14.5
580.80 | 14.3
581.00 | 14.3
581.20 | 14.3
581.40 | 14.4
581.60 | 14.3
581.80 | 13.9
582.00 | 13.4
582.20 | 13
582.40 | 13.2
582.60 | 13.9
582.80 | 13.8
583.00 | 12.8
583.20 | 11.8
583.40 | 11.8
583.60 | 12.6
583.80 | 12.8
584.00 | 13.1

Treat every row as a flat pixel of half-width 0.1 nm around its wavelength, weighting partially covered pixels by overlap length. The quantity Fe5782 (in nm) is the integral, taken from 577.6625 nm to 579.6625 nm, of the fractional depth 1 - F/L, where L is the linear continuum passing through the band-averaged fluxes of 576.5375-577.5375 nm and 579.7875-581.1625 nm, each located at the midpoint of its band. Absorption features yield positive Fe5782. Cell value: 0.082 nm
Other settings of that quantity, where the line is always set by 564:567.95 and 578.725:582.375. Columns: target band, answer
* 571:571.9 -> 0.053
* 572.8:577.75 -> 0.010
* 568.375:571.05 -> 0.072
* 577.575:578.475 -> 0.048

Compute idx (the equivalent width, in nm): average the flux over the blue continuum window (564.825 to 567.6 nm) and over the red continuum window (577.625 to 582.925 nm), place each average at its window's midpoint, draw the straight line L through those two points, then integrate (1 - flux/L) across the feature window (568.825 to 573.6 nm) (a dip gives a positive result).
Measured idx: 0.09 nm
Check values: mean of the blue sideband 13.3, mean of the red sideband 13.6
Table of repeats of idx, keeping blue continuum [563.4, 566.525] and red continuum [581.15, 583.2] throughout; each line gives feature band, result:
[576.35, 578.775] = 0.04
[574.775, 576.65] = 0.01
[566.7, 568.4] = 0.02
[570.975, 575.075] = 0.02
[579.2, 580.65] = -0.02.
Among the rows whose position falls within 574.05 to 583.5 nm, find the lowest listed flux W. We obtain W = 11.8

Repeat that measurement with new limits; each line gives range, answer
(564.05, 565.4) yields 12.4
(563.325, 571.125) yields 12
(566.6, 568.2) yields 12.7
